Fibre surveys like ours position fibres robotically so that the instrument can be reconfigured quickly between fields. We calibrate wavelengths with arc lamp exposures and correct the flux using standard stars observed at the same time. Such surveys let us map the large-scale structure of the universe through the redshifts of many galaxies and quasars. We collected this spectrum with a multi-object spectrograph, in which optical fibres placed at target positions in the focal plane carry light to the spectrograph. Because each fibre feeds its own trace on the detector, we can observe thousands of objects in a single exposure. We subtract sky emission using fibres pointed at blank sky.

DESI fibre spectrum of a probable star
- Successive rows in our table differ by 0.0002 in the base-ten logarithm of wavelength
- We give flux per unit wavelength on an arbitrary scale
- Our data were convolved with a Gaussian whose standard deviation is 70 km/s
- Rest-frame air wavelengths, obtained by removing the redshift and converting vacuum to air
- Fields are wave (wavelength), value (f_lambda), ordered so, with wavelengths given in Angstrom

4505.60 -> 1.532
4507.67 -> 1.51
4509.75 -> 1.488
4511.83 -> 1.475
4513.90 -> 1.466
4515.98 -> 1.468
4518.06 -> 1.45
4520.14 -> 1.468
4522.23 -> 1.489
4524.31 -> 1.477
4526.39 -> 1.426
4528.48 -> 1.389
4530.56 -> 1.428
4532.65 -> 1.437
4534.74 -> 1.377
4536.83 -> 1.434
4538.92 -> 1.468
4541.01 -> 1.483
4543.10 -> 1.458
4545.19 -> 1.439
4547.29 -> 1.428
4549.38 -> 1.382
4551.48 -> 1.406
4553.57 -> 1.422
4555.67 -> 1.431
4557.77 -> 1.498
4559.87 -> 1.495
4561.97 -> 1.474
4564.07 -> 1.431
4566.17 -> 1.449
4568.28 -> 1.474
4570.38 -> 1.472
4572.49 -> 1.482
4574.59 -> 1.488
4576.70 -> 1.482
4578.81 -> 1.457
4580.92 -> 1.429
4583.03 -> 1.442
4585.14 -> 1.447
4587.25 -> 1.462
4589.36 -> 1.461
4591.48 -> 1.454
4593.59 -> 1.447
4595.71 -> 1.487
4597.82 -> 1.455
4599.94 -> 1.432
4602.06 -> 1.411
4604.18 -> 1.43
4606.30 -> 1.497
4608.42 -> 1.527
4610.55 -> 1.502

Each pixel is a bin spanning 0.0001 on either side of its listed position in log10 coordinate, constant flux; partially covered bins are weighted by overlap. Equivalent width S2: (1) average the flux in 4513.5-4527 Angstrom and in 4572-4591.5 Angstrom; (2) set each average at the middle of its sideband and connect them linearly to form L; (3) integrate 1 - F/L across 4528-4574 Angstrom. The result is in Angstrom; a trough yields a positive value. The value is 0.6 Angstrom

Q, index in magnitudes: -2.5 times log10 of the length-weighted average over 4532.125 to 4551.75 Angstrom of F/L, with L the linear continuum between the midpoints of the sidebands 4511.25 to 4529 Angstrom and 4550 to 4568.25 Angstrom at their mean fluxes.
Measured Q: 0.017 mag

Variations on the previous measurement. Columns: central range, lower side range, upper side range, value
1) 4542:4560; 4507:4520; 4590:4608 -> 0.02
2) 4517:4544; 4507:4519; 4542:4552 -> 0.00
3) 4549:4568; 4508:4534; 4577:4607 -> 0.01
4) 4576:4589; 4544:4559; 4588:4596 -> 0.00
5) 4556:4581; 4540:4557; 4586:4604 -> -0.02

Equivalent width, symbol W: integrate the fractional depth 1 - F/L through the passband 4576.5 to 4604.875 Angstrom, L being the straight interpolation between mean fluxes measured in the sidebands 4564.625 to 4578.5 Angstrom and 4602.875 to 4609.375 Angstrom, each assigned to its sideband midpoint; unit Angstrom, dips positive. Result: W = 0.54 Angstrom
